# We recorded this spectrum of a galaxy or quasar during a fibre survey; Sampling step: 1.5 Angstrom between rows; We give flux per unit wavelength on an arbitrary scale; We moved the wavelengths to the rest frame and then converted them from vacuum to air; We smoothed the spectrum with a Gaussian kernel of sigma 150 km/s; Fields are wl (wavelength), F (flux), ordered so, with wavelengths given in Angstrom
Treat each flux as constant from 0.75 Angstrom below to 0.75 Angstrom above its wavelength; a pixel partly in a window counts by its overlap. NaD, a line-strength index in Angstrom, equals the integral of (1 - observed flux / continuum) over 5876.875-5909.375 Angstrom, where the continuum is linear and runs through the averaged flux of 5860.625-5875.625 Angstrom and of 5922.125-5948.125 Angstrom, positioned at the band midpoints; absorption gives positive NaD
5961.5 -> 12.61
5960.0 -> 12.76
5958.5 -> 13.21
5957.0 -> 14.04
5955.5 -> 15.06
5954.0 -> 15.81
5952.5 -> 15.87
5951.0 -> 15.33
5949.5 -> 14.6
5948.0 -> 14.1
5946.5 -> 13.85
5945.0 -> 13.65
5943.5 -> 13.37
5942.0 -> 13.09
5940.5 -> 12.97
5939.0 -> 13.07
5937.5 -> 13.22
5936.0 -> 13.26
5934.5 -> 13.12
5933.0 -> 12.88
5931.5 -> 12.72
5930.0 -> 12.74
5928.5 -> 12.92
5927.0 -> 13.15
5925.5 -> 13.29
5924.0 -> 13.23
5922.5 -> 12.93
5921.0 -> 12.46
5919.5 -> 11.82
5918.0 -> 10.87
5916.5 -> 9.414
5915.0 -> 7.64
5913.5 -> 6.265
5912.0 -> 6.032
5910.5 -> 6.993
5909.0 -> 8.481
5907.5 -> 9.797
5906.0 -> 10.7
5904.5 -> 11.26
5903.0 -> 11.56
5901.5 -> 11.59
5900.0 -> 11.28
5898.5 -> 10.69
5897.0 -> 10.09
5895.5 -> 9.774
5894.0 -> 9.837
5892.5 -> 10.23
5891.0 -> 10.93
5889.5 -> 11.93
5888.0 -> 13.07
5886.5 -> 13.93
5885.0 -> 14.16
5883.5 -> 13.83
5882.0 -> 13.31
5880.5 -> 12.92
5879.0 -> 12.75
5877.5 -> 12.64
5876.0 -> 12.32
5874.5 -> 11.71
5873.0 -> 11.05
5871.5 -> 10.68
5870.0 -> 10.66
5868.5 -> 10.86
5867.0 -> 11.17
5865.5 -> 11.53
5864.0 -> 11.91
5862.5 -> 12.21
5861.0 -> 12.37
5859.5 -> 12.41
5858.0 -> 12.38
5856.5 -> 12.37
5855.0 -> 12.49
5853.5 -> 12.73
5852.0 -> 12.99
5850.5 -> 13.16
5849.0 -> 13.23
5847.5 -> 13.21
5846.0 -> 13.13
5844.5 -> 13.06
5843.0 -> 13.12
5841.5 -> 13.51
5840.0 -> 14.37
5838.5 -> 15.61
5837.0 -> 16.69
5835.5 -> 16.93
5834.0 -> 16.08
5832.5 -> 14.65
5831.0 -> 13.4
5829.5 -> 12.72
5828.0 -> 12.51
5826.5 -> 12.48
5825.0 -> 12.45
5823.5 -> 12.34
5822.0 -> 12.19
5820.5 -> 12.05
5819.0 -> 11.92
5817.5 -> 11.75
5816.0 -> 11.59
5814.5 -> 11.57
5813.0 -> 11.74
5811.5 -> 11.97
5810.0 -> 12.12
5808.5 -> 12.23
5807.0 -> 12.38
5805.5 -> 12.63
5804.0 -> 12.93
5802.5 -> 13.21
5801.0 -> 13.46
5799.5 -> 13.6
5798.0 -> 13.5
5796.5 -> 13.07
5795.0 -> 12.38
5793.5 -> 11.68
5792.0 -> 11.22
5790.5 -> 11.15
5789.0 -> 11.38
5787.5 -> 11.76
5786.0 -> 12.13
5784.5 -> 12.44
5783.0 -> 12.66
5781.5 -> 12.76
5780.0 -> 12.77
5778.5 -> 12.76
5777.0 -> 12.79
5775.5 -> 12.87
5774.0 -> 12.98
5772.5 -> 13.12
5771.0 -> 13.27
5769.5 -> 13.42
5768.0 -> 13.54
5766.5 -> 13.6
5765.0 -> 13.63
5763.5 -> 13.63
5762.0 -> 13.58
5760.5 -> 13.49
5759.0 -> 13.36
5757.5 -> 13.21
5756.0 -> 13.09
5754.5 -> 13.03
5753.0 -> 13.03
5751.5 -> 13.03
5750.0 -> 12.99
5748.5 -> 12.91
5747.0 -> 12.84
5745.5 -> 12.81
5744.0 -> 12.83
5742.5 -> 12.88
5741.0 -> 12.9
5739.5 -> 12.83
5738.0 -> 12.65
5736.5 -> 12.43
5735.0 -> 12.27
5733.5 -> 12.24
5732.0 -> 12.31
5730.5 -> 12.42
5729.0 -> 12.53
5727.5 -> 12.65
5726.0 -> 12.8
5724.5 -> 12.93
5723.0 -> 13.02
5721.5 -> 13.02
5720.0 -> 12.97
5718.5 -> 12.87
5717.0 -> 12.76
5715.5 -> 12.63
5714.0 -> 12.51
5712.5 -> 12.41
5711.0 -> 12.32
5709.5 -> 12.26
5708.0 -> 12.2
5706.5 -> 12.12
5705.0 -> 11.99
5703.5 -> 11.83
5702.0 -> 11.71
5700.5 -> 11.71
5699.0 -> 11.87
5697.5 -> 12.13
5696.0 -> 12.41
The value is 1.2 Angstrom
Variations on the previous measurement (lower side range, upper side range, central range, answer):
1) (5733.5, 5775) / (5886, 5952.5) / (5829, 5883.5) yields -3.2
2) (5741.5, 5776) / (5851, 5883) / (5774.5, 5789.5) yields 0.6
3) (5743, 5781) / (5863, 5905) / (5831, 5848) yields -3.2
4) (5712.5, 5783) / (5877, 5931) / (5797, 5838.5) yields -3.0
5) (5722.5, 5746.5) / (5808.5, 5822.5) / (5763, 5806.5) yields -2.1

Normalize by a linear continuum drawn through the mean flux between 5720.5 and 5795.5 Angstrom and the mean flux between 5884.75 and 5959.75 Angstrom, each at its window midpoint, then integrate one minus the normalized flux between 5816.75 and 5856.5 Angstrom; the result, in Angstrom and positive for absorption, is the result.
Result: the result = -3.1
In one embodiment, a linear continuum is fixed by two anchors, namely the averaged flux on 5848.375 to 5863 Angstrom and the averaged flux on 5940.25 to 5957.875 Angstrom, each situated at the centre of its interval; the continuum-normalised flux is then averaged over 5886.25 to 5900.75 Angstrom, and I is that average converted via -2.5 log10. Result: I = 0.20 mag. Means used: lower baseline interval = 12.6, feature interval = 11.1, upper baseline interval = 14.3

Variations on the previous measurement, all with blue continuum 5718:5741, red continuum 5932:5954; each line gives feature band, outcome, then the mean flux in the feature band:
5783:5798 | 0.08 mag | 12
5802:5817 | 0.08 mag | 12.2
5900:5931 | 0.27 mag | 10.7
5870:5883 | 0.11 mag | 12.1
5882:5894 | 0.09 mag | 12.5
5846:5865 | 0.06 mag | 12.6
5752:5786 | -0.02 mag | 13.1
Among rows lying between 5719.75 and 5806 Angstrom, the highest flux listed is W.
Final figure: 13.63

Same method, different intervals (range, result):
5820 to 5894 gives 16.93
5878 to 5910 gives 14.16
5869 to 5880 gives 12.75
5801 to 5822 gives 13.46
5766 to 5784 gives 13.6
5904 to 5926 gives 13.29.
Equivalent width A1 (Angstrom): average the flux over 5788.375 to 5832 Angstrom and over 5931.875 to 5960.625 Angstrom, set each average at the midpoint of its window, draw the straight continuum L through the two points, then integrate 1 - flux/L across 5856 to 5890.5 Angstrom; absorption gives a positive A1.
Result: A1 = 2.08 Angstrom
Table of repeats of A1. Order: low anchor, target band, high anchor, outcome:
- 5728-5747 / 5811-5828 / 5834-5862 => 1.7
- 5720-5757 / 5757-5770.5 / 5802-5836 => -0.8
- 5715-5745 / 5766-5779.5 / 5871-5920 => -1.0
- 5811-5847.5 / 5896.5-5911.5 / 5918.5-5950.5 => 3.4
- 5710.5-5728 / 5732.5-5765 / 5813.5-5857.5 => -0.2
